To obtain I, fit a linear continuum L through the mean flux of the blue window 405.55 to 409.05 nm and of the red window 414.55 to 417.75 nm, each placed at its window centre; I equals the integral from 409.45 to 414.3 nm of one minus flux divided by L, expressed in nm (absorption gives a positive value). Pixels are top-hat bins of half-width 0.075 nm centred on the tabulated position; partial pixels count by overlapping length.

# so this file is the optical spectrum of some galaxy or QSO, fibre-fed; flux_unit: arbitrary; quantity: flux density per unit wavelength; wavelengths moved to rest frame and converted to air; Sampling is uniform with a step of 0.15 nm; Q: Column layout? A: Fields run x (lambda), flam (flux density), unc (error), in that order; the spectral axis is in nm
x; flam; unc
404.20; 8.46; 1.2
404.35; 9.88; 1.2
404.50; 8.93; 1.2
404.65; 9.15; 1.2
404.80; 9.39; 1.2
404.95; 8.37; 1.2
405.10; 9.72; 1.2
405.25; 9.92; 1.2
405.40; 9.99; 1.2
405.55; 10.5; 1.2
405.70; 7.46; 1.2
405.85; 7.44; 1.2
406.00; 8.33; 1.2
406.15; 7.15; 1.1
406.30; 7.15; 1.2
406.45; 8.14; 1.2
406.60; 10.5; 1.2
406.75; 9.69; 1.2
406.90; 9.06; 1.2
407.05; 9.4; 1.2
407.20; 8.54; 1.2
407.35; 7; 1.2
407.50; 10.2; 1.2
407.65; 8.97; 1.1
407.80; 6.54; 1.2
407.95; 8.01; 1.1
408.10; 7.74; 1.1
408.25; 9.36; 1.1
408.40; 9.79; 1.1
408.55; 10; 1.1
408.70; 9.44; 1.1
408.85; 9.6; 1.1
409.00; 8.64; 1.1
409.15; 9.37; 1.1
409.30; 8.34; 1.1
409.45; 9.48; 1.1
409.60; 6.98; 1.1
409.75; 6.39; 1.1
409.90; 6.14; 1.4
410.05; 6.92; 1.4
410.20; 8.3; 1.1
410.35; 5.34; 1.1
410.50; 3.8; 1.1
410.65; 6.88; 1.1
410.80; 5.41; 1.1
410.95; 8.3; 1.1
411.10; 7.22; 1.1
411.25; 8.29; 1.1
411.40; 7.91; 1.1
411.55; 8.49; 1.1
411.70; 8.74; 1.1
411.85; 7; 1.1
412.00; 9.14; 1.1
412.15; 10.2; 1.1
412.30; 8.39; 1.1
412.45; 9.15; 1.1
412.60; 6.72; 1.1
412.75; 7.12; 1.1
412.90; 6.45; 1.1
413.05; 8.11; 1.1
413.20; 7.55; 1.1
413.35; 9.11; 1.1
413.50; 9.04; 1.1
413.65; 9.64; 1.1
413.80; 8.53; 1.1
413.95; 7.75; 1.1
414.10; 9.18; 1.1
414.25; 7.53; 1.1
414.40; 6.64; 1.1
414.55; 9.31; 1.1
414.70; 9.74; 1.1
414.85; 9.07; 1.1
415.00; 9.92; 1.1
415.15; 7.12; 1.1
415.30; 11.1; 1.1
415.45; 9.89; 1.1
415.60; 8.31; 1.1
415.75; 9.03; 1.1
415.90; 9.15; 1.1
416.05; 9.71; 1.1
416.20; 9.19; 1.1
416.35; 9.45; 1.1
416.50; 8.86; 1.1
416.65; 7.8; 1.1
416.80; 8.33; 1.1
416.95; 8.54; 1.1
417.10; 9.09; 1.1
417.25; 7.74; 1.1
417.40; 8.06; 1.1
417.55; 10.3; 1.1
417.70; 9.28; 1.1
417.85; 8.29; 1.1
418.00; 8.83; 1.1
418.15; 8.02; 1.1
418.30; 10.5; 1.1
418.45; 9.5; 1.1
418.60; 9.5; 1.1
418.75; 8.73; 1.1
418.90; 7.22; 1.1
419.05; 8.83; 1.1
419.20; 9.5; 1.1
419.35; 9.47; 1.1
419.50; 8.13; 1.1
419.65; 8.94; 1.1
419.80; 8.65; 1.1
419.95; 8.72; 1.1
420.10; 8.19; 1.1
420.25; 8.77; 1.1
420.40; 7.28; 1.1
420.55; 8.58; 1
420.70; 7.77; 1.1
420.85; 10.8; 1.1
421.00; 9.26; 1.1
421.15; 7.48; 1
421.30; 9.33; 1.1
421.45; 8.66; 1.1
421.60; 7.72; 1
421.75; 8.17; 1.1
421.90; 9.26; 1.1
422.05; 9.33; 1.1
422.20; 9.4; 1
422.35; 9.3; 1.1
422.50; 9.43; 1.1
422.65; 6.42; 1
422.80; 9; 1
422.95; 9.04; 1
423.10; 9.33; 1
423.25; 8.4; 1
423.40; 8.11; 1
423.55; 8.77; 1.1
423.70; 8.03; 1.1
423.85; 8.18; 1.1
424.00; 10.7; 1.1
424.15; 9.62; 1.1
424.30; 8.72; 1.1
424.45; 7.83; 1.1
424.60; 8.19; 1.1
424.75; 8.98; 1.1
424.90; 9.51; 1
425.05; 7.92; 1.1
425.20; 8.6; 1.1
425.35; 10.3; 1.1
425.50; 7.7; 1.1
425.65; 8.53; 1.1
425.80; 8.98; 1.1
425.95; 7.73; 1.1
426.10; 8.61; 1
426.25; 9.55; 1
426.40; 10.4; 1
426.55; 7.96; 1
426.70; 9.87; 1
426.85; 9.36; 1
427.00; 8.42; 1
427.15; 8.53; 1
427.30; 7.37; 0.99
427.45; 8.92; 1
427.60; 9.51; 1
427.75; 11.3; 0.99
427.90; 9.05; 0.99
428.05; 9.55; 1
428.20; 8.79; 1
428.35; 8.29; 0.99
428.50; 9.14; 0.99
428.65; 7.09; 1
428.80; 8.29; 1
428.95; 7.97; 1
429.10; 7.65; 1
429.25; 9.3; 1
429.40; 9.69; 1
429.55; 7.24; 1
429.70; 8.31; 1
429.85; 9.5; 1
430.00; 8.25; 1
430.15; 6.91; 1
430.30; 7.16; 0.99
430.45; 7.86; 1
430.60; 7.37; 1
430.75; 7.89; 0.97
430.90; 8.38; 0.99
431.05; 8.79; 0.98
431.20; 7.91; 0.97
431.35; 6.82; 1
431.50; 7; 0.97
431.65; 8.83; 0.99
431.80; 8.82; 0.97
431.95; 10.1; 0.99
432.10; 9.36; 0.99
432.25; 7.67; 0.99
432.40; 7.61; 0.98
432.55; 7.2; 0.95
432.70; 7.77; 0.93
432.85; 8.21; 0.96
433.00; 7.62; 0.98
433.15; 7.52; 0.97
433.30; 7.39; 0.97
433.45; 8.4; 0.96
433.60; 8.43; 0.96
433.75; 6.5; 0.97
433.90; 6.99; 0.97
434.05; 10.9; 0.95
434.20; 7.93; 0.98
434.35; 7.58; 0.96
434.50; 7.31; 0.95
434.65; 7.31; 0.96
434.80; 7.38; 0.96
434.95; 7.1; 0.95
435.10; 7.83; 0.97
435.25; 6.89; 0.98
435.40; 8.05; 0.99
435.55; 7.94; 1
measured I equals 0.63 nm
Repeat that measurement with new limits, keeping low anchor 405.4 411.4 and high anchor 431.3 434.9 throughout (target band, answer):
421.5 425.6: -0.37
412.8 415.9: -0.22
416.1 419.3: -0.32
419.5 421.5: -0.15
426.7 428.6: -0.25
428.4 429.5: -0.06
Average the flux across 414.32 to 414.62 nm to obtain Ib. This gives 7.95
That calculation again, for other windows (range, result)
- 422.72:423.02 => 8.98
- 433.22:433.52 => 7.88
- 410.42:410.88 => 5.4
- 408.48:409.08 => 9.41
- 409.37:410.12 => 7.19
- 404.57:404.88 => 9.25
